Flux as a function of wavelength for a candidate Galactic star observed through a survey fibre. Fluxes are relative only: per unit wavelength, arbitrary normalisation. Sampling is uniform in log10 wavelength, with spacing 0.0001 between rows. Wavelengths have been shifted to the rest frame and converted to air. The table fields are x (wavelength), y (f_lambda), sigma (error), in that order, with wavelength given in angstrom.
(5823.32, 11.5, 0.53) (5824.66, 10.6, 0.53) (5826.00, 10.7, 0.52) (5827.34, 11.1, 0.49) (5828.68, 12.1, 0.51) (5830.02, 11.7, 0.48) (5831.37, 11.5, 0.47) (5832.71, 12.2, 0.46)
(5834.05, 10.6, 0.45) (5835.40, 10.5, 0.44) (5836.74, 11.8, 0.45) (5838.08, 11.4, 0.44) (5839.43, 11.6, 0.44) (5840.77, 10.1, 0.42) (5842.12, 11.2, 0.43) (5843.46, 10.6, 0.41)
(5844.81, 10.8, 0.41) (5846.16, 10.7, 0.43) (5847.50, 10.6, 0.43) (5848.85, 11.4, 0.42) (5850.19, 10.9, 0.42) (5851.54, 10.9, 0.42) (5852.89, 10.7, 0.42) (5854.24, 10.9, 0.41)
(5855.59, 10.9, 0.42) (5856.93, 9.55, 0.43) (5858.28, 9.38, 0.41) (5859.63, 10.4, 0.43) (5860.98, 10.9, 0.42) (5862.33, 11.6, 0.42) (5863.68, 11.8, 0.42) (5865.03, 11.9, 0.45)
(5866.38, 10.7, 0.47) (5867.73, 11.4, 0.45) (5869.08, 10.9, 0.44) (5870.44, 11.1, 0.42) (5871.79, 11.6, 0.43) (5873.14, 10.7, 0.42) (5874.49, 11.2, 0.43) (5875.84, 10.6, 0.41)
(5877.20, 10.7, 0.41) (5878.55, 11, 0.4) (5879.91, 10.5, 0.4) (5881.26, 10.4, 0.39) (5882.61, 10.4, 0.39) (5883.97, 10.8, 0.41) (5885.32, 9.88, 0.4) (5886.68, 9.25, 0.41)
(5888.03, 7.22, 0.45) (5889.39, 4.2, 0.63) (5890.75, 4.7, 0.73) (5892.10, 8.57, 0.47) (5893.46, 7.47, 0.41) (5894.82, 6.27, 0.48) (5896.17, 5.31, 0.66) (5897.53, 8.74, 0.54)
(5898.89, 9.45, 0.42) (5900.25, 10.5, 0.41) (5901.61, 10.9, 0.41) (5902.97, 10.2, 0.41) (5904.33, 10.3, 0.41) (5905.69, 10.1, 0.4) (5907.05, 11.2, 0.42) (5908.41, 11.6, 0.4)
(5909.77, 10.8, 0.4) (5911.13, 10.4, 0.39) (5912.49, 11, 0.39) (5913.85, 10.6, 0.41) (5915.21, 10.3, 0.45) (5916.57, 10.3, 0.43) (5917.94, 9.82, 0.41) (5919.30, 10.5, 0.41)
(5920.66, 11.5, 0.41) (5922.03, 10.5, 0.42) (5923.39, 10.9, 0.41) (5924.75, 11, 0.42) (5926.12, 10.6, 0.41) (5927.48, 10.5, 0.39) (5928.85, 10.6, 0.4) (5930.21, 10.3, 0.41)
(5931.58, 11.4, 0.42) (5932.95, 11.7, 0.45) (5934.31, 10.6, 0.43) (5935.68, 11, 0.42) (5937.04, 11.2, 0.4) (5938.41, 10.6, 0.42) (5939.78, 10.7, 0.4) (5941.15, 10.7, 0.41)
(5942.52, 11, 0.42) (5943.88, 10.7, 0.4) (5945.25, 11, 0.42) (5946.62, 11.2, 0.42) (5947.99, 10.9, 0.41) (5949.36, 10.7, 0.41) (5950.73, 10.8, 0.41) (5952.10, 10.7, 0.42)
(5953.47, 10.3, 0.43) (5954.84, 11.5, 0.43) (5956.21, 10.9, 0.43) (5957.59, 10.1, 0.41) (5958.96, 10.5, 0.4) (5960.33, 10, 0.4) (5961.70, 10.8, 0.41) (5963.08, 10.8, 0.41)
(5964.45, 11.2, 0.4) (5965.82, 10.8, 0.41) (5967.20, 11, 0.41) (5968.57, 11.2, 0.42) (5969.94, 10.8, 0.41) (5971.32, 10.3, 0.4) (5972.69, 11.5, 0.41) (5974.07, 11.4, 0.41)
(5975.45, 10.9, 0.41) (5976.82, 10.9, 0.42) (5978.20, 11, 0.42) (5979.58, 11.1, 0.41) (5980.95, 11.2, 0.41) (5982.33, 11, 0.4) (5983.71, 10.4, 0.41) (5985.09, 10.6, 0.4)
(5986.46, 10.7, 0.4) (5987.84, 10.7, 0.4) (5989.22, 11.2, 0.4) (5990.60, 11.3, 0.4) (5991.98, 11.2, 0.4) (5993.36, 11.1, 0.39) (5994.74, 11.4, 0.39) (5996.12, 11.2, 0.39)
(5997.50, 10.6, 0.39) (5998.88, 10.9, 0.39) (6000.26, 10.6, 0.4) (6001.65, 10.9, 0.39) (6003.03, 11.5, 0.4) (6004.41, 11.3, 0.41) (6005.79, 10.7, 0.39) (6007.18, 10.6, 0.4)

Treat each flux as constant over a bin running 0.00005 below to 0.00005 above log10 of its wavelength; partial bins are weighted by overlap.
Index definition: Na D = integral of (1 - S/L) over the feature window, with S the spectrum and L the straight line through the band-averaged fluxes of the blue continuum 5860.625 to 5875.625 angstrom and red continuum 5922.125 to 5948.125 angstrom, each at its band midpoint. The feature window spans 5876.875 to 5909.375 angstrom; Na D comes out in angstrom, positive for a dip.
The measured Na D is 5.7 angstrom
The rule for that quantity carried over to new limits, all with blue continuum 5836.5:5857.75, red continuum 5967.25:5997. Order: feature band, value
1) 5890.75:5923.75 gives 3.5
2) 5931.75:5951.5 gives 0.1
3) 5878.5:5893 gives 2.9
